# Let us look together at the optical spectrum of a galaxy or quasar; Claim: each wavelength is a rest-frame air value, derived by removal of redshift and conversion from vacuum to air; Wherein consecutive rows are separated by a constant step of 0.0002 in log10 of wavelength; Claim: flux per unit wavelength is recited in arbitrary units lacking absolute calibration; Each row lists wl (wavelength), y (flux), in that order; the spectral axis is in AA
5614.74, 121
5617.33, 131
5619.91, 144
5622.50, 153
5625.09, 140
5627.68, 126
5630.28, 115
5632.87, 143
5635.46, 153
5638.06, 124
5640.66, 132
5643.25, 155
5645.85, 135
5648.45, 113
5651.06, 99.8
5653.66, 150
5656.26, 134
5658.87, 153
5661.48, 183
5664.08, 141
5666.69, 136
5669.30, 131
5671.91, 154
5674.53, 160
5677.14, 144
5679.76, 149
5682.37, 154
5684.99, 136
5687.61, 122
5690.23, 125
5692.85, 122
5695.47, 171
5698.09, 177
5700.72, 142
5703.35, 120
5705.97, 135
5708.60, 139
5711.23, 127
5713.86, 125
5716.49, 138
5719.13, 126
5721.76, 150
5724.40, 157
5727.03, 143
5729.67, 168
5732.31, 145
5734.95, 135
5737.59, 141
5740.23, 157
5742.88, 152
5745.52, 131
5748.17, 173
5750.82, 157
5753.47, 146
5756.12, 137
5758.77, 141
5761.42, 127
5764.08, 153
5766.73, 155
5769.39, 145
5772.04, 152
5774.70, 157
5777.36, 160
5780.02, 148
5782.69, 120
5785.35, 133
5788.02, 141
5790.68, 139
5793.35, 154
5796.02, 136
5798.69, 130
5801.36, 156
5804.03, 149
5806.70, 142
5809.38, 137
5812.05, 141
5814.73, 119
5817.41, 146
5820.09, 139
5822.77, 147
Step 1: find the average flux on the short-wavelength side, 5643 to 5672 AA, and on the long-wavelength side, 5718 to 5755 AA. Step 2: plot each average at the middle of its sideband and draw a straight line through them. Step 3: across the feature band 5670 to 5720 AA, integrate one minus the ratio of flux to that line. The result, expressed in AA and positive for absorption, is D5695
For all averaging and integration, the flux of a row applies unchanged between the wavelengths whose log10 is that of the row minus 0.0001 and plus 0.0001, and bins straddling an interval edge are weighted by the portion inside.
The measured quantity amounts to 1.2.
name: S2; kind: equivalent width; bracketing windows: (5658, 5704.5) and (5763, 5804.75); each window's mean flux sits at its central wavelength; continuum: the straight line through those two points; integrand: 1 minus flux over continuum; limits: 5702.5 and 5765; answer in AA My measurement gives 1.2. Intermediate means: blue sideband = 146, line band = 143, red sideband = 145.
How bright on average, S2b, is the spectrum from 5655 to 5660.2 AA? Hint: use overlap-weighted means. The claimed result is 144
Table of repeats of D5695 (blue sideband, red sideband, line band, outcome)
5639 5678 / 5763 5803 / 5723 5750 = -1.2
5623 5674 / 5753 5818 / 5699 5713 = 0.6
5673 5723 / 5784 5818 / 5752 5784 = -1.2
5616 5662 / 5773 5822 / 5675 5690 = -0.3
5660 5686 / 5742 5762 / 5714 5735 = 0.3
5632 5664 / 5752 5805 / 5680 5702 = -0.4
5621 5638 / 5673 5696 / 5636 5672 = 0.2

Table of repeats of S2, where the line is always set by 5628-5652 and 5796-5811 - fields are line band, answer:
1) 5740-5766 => -1.6 AA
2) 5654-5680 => -3.2 AA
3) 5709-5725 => -0.1 AA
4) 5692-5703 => -1.4 AA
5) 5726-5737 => -0.8 AA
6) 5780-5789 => 0.5 AA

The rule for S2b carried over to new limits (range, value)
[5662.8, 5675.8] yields 144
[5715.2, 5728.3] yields 143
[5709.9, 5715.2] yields 126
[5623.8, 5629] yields 133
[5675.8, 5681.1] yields 147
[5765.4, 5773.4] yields 151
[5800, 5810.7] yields 146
